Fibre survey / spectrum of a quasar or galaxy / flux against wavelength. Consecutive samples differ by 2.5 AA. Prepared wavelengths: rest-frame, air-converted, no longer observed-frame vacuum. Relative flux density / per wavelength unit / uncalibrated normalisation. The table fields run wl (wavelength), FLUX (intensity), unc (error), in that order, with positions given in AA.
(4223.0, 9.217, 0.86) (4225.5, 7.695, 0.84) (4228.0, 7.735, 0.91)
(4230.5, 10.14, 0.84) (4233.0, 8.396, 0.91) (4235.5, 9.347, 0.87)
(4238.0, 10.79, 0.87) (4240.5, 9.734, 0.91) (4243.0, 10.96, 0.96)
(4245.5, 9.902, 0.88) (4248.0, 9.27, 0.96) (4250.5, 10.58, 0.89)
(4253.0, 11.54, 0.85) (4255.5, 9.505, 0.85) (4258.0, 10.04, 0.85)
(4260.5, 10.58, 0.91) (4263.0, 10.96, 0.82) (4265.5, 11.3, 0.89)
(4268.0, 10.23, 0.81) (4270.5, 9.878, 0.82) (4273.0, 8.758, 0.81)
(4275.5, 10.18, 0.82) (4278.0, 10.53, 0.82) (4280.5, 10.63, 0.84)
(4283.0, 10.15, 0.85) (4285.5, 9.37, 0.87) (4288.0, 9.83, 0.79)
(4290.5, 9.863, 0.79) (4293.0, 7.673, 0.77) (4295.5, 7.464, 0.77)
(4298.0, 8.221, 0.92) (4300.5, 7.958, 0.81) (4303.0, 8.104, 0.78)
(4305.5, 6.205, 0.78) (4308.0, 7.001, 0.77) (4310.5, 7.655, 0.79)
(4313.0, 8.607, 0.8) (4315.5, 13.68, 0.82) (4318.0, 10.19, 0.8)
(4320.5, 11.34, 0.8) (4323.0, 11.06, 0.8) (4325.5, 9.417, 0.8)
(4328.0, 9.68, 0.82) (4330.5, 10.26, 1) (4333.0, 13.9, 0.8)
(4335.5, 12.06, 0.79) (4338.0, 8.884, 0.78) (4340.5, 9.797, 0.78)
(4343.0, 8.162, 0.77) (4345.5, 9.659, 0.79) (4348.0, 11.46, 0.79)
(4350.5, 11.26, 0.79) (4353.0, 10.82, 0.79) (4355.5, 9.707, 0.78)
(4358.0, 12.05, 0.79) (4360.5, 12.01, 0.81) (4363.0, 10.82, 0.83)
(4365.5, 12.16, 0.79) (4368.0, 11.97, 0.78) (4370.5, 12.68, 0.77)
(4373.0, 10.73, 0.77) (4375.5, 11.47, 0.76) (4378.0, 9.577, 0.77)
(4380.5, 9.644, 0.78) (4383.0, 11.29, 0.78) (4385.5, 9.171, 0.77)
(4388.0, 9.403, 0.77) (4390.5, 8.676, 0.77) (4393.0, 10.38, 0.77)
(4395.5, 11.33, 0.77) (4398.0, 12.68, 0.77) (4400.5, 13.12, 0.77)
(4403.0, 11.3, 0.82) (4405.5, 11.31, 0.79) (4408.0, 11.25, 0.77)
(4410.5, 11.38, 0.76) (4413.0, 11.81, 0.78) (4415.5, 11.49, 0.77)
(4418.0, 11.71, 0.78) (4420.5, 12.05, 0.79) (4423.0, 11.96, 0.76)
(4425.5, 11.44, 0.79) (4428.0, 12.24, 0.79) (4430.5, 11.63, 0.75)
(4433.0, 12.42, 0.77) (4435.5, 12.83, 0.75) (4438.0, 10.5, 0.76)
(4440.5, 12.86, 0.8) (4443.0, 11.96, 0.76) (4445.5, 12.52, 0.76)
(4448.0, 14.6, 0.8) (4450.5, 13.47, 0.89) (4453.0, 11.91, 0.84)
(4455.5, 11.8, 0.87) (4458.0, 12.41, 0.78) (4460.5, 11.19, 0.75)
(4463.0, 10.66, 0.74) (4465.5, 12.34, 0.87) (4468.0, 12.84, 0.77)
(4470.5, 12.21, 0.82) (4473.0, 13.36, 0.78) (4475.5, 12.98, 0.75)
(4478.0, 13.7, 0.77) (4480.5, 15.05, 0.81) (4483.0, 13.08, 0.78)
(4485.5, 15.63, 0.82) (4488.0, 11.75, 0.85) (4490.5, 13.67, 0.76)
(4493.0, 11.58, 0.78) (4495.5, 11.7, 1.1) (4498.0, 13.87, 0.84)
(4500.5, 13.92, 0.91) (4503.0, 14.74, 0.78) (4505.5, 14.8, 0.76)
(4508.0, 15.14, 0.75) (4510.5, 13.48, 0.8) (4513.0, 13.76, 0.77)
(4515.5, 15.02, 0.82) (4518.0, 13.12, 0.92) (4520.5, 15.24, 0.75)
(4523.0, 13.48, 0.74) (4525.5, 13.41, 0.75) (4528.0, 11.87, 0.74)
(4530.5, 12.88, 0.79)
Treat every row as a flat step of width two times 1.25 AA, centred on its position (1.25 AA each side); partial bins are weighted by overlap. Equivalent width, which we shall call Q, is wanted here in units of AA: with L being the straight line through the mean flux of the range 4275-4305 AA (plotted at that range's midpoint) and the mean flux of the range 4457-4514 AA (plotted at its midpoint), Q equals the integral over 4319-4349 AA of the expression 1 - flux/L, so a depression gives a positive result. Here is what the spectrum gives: -1.4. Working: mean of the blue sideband 9.07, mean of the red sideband 13.2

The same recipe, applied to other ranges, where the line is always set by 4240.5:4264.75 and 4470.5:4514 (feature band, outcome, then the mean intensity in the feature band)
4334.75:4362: 2.70 AA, 10.5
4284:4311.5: 7.06 AA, 8.14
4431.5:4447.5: 0.76 AA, 12.3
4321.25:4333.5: 0.73 AA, 10.7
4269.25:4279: 0.76 AA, 9.82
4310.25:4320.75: 0.72 AA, 10.4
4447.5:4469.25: 1.44 AA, 12.3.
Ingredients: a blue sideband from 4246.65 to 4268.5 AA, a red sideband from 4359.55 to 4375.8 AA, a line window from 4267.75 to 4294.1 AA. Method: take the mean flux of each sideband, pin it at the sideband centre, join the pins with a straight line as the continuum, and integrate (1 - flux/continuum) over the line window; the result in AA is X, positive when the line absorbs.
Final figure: 2.4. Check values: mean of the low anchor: 10.4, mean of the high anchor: 11.7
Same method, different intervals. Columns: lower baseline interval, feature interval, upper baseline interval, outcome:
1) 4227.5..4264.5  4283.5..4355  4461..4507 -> 8.9 AA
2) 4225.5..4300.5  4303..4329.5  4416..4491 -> 2.7 AA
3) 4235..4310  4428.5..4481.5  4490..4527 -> 1.3 AA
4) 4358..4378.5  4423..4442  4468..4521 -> 0.9 AA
